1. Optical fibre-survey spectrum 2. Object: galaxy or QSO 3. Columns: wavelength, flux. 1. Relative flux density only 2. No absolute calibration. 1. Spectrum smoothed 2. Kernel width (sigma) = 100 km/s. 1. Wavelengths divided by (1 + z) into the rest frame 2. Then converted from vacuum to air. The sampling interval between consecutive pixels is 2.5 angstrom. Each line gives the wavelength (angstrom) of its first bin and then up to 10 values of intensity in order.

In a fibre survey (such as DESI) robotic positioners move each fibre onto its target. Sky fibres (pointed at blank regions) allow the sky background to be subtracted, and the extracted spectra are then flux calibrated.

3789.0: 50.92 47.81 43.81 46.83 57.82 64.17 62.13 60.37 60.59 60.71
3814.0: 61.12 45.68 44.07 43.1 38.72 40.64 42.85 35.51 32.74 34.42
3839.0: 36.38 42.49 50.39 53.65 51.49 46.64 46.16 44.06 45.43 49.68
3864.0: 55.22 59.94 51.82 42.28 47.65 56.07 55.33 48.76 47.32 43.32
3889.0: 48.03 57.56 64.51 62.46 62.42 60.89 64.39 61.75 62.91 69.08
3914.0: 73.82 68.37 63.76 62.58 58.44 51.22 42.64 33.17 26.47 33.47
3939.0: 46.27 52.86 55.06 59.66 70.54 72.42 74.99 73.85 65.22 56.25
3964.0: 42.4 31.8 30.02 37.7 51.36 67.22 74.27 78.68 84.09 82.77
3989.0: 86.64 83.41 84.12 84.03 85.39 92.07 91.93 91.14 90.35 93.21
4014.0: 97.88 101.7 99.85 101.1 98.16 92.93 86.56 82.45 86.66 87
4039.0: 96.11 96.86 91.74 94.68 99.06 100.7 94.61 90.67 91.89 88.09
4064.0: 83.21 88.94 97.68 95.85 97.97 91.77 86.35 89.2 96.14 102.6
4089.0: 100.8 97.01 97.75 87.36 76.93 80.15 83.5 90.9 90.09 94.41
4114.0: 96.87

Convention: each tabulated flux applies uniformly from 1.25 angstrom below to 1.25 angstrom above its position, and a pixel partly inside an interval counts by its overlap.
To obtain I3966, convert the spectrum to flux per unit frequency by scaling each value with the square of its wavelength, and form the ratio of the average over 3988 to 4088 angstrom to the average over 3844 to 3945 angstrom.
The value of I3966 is 1.87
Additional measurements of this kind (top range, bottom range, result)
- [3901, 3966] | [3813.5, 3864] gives 1.36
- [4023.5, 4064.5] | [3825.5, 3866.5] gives 2.27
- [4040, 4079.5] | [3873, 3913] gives 1.77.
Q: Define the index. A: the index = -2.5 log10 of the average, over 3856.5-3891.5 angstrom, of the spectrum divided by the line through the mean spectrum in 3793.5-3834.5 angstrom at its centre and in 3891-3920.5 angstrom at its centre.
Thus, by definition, 0.18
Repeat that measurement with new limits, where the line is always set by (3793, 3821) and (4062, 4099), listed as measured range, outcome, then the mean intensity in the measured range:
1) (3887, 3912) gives 0.12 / 60.6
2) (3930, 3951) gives 0.47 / 48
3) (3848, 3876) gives 0.26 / 49.3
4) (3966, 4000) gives 0.15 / 69.4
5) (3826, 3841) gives 0.49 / 37.2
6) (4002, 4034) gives -0.11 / 93.6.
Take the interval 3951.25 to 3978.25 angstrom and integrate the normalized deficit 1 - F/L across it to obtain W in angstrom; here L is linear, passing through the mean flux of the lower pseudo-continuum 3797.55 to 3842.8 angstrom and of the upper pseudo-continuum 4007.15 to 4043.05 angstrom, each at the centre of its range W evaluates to 8.6 angstrom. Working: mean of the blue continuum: 48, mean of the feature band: 54.5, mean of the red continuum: 93.6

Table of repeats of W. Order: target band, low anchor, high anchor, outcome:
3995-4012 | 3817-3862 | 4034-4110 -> -2.6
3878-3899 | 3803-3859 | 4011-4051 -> 2.3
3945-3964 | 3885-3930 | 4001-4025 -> 2.5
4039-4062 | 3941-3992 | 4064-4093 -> -2.1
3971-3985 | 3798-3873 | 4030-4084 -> 1.8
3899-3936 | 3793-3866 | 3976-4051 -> 5.9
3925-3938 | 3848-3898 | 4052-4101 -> 5.2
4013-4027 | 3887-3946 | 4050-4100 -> -3.3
